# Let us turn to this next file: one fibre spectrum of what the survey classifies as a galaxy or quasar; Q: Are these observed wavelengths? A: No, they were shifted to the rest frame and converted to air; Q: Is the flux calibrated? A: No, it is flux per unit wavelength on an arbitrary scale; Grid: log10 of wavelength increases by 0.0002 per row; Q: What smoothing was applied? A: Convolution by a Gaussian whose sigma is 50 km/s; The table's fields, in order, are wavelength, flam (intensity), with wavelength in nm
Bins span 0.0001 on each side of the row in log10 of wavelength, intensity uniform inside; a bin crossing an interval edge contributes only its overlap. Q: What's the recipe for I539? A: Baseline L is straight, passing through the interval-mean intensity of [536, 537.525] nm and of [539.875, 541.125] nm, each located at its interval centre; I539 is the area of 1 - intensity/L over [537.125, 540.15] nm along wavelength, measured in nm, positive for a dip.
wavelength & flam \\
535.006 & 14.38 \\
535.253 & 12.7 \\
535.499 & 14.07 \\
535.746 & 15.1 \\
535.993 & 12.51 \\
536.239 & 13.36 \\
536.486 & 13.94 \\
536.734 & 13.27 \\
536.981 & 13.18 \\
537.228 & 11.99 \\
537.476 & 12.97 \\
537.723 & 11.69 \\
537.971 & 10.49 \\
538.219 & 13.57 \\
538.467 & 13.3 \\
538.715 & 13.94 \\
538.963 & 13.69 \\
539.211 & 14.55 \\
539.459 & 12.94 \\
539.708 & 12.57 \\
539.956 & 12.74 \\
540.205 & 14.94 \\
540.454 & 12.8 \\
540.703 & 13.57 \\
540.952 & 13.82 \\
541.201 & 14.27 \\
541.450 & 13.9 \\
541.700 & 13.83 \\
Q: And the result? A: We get 0.10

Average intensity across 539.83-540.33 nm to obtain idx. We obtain 13.8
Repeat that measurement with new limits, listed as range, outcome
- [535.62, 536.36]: 13.7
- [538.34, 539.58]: 13.7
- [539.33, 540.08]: 12.8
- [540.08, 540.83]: 13.8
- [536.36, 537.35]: 13.1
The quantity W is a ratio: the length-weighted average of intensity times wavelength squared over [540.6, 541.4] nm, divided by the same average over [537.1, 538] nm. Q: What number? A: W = 1.2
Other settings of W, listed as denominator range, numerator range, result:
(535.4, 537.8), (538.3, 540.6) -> 1.03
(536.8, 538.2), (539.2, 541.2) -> 1.11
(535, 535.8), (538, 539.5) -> 0.98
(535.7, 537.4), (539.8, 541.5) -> 1.05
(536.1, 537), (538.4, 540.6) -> 1.01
